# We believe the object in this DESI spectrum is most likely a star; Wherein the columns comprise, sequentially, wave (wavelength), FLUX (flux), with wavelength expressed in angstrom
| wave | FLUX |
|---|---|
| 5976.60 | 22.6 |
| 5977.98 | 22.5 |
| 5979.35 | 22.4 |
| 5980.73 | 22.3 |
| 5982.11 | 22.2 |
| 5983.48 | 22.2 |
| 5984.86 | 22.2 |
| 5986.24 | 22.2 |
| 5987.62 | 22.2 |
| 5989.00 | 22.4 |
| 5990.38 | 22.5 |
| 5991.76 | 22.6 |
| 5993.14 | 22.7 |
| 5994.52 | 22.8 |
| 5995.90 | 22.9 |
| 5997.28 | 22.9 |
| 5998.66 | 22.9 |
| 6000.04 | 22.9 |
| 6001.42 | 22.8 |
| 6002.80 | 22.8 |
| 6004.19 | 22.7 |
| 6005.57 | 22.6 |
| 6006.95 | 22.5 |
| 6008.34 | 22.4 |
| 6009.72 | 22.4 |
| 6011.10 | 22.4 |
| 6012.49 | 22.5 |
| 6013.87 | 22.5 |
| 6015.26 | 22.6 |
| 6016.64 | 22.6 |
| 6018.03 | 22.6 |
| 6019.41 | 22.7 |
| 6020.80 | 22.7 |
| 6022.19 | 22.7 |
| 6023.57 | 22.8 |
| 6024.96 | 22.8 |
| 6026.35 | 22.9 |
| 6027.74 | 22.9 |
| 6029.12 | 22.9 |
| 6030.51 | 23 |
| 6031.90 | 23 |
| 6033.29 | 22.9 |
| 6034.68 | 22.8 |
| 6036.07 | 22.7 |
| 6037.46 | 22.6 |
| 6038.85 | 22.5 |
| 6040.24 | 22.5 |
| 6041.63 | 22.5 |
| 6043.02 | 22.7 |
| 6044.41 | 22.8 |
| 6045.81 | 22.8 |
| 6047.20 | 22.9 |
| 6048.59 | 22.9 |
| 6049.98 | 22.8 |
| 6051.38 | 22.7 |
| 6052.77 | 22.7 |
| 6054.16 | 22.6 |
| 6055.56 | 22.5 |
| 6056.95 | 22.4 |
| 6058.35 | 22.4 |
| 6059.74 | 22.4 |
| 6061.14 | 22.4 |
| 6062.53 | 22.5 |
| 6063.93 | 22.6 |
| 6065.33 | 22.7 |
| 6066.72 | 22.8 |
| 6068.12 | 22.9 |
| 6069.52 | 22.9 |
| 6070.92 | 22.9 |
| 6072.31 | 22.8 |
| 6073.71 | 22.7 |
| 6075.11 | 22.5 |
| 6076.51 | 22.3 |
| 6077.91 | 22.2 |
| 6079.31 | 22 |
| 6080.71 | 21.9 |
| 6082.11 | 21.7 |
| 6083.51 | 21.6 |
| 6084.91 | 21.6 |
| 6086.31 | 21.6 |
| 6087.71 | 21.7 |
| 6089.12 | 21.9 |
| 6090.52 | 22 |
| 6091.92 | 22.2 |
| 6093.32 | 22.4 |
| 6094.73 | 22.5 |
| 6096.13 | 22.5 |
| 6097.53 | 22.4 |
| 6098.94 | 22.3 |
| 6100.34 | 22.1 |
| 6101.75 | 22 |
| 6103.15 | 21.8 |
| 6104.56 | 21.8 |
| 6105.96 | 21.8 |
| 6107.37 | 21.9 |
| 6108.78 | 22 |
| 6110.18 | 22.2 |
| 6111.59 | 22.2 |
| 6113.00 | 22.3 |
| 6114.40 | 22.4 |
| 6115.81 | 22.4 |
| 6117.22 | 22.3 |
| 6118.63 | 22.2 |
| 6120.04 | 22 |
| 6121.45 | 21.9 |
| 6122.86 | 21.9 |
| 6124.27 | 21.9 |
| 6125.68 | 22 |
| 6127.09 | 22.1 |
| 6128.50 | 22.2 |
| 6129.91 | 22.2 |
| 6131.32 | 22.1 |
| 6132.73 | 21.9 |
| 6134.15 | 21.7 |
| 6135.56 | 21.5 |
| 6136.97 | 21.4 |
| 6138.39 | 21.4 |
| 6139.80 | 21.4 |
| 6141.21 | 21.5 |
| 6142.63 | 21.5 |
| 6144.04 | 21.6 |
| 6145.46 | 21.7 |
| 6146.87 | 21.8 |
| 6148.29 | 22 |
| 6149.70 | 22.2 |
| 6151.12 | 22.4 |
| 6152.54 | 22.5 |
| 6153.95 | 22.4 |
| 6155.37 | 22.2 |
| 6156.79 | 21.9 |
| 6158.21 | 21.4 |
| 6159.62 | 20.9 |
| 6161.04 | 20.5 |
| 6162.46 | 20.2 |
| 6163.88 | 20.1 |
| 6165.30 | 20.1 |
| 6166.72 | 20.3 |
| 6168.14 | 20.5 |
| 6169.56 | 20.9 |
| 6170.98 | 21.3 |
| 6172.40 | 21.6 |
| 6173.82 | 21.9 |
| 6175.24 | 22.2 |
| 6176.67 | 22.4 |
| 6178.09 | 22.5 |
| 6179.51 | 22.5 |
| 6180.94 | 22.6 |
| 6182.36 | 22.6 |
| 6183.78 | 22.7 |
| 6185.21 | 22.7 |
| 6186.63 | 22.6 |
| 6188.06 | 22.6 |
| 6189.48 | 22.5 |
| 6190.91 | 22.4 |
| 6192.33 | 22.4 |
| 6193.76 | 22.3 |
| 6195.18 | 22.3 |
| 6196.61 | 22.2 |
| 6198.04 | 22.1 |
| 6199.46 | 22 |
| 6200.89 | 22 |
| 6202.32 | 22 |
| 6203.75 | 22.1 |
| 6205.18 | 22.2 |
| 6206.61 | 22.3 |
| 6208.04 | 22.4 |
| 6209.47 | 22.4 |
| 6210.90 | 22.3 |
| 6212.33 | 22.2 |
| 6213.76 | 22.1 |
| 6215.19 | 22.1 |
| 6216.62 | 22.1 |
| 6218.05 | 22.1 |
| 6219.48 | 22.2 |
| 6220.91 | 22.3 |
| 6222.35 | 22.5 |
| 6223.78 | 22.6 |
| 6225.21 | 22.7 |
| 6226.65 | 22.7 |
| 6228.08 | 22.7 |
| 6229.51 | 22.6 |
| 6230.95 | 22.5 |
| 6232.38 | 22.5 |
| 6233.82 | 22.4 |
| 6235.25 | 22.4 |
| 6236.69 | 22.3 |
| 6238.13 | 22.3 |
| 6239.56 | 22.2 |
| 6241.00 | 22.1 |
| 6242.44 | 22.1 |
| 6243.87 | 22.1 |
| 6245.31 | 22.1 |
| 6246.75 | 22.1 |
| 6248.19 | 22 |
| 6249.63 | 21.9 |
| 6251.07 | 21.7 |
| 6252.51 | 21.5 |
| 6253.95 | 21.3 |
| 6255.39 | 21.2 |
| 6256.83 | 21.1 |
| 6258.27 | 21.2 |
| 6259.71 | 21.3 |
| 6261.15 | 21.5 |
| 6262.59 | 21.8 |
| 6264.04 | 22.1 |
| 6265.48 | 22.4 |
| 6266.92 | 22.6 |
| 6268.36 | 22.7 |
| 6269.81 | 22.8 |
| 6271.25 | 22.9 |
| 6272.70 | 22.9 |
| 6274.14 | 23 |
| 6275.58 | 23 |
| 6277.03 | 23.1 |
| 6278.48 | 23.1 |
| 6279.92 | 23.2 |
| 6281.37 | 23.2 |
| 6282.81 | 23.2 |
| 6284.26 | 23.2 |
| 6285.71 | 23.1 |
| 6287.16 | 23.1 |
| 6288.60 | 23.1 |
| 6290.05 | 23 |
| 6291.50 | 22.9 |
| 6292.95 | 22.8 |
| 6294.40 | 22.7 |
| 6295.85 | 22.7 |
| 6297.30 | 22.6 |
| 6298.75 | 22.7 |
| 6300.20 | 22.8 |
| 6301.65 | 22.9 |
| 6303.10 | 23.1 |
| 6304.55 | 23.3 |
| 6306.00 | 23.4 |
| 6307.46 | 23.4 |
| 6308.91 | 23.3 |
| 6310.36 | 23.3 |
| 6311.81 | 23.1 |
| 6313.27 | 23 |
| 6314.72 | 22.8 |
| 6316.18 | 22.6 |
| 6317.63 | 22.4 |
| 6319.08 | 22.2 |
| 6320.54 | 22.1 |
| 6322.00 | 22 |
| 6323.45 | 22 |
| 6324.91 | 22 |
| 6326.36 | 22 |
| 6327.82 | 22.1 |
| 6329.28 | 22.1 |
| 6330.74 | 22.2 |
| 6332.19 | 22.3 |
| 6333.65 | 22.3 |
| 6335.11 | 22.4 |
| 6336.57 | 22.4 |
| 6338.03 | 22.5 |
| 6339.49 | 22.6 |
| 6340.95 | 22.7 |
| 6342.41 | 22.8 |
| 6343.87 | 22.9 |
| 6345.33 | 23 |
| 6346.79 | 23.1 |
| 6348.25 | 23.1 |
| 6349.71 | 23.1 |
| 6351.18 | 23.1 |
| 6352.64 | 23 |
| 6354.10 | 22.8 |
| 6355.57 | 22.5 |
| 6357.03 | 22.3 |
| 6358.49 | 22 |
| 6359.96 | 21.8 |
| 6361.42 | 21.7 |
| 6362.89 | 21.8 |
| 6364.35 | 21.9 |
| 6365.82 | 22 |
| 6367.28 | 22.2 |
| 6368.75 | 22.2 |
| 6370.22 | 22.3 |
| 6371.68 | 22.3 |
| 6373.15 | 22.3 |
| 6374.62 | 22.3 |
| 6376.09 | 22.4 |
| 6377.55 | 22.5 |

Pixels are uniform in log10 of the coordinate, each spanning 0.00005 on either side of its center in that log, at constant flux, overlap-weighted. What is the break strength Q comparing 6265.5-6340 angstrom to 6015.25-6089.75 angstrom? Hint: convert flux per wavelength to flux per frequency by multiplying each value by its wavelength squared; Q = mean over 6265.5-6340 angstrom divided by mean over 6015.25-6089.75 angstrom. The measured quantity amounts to 1.1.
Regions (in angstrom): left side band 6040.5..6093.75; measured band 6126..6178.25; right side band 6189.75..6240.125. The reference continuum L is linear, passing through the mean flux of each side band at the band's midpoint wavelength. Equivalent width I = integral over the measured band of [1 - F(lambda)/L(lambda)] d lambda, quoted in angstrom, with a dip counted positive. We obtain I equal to 1.8 angstrom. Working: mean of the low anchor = 22.4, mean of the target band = 21.6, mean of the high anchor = 22.3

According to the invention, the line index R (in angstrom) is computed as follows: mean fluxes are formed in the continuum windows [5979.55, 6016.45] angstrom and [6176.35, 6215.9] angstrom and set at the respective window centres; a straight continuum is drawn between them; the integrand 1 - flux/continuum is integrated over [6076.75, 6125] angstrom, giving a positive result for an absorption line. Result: 0.83 angstrom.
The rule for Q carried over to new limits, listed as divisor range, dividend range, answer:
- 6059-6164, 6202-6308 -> 1.07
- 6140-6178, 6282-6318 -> 1.12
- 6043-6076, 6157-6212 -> 1.00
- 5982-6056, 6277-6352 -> 1.11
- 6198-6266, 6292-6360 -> 1.06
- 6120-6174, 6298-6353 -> 1.11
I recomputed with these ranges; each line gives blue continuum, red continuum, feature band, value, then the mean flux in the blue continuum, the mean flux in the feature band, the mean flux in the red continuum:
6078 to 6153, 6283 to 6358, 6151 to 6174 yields 1.0 angstrom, 22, 21.2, 22.7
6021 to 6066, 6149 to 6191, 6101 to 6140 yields 0.3 angstrom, 22.7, 22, 21.8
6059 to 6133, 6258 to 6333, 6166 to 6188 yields 0.4 angstrom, 22.2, 22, 22.7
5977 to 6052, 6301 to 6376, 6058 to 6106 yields 0.8 angstrom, 22.6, 22.3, 22.5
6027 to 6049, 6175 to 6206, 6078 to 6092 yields 0.5 angstrom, 22.8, 21.8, 22.4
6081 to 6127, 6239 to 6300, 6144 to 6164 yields 0.5 angstrom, 22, 21.6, 22.4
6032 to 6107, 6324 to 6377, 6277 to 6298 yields -0.6 angstrom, 22.4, 23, 22.4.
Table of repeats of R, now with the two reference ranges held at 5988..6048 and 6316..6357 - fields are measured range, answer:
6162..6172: 0.9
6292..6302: -0.1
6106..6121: 0.3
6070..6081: 0.1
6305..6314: -0.3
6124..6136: 0.4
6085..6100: 0.3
